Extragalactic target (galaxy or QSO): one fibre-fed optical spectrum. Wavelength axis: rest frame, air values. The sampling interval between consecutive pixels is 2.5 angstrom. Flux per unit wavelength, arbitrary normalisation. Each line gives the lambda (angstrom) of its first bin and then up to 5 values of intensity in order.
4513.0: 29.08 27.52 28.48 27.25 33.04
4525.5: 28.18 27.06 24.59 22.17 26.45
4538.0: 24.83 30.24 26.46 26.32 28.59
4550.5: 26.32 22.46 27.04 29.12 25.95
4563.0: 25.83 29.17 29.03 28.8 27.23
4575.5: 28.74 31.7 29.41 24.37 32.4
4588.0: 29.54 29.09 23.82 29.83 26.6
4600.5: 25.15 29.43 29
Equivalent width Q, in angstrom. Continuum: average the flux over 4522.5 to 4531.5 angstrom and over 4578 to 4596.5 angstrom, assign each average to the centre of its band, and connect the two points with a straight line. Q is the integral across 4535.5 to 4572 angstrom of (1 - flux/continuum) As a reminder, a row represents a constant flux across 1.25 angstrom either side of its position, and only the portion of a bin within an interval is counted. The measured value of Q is 1.39 angstrom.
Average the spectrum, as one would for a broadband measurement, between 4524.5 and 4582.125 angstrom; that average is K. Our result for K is 27.2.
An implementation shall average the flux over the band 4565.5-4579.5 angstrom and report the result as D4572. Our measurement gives 29.1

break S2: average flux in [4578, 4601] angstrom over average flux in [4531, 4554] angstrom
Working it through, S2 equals 1.1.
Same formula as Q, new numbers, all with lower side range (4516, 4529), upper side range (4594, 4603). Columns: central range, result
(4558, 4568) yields 0.2 angstrom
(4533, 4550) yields 1.0 angstrom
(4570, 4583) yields -0.4 angstrom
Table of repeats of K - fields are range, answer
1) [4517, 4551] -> 27.1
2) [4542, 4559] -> 26.6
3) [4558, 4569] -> 27.6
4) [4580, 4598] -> 28.2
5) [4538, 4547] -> 27.3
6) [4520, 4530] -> 28.7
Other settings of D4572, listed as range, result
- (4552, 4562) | 26.2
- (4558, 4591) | 28.6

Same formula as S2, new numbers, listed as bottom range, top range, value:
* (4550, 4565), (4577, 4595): 1.09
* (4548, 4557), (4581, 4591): 1.12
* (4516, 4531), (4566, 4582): 1.03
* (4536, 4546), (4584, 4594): 1.07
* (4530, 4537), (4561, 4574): 1.14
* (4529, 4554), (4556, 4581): 1.10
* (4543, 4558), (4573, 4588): 1.10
